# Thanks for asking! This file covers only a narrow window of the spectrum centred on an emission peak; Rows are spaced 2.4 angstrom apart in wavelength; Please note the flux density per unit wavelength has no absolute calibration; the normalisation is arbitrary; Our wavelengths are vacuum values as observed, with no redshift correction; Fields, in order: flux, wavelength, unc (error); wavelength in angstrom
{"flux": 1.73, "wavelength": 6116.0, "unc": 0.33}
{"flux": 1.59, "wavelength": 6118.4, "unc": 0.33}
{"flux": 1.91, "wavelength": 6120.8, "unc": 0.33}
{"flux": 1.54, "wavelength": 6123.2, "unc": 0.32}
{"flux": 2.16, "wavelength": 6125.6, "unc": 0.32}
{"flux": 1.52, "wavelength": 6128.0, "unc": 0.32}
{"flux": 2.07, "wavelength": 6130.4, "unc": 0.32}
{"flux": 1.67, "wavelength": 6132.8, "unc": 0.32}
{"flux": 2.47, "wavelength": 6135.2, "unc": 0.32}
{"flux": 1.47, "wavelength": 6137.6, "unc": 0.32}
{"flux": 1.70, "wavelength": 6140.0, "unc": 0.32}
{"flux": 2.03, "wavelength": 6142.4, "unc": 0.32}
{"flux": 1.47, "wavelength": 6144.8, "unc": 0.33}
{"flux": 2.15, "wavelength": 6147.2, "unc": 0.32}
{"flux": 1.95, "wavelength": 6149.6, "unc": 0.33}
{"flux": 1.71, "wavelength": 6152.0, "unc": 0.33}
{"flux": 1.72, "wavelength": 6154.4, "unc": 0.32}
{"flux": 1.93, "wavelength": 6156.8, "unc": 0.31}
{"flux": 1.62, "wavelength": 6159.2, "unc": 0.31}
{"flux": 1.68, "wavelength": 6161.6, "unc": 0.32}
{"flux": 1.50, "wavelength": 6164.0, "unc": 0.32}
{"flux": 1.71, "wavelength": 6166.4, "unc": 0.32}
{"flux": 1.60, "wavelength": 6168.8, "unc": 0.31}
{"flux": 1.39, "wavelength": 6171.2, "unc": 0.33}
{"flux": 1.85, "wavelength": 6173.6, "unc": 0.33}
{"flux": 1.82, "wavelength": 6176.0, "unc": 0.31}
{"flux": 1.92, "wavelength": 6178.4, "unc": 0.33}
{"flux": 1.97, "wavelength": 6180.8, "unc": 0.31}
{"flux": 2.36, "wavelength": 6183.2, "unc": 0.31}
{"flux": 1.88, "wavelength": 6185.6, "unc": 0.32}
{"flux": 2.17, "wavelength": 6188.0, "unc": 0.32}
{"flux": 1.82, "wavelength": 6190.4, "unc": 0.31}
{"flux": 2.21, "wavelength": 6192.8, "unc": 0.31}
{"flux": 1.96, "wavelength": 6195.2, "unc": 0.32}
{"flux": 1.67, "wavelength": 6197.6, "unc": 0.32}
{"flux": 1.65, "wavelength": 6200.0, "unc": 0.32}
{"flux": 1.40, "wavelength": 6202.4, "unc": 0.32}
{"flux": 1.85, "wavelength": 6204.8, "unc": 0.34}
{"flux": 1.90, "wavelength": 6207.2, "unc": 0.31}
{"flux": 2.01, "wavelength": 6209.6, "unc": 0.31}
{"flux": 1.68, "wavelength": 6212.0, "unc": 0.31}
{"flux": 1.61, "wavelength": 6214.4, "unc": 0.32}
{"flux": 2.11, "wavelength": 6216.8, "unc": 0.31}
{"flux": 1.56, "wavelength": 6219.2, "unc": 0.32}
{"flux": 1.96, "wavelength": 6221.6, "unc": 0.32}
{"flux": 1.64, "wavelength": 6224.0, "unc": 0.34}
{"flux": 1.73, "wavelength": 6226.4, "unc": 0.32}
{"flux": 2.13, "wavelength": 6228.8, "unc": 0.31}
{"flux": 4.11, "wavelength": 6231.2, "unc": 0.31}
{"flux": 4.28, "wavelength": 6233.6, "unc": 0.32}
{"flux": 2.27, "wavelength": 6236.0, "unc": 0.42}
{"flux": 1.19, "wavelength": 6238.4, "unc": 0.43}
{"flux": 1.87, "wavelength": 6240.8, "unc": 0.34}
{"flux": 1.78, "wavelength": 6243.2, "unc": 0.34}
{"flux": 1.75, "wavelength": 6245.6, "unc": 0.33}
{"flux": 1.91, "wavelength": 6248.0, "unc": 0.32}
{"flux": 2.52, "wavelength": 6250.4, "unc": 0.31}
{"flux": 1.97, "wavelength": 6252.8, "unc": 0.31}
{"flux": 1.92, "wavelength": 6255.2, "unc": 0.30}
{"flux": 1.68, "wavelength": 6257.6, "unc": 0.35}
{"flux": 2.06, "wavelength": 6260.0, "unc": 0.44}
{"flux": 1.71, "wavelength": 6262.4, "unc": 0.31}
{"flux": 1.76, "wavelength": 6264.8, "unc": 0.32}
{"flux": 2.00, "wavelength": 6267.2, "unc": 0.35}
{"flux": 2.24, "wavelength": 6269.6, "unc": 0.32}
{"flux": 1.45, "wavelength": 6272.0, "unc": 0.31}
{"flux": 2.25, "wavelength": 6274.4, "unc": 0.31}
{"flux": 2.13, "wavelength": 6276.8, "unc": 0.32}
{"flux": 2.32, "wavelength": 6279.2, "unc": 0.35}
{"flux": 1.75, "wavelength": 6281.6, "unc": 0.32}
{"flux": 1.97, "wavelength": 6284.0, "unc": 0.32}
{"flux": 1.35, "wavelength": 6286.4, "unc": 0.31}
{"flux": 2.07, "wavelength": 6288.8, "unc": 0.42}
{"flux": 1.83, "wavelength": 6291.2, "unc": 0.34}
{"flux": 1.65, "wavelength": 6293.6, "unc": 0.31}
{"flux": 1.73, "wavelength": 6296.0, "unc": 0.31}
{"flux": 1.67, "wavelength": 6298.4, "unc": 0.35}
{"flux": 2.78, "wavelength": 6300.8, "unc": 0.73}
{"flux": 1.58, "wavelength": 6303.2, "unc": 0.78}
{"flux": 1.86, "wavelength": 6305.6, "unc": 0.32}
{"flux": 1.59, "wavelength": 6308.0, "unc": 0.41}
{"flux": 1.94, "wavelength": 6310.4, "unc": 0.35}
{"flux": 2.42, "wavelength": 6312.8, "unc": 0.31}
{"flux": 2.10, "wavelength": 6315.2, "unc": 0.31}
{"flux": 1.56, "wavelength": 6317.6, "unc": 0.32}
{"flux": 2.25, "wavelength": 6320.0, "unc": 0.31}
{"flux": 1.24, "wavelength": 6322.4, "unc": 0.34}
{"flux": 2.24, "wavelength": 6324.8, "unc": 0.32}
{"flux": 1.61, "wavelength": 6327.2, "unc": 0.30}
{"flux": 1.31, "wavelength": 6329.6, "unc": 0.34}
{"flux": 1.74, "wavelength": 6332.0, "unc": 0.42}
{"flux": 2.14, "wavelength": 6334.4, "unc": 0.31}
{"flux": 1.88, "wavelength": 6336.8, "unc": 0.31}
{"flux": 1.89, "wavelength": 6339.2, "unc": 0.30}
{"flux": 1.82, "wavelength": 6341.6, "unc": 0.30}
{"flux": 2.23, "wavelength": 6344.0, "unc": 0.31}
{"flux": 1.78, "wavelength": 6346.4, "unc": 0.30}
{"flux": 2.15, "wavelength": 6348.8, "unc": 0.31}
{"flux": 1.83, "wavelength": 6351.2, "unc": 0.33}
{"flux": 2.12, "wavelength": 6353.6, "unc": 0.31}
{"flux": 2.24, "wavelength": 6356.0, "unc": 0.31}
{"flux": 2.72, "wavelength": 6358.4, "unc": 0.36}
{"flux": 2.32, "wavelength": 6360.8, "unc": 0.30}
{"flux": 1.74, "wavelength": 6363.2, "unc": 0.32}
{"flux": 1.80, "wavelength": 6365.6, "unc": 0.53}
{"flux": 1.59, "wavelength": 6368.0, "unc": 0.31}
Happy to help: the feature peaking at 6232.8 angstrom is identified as H-beta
